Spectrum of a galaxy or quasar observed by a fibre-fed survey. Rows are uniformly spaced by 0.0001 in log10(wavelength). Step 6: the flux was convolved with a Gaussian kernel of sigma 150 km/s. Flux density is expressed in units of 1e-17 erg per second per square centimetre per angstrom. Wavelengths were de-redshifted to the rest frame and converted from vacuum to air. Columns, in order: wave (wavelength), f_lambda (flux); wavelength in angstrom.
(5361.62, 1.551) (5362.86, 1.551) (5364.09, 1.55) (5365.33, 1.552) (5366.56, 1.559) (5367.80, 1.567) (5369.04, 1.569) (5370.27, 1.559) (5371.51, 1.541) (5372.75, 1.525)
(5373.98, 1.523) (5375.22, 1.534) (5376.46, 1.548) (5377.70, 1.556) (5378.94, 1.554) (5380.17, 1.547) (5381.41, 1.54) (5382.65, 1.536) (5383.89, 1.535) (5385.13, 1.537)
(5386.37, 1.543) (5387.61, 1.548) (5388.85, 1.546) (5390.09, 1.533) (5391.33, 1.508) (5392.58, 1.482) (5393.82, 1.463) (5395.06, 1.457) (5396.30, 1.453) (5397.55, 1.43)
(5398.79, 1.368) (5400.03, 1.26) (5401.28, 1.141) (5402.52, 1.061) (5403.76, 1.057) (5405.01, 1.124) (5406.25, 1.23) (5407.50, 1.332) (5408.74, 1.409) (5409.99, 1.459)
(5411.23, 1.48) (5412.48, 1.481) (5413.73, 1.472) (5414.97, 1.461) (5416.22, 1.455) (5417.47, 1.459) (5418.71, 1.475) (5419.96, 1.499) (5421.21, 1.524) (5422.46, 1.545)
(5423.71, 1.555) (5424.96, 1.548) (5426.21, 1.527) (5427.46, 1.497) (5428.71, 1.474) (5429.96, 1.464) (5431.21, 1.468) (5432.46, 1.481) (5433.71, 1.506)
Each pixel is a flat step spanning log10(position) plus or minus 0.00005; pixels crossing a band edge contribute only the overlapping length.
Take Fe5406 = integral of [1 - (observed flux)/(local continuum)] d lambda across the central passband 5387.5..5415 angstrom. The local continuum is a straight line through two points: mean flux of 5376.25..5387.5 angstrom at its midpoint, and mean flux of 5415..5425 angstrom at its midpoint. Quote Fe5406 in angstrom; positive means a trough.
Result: 2.7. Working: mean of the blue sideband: 1.54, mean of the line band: 1.38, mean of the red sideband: 1.5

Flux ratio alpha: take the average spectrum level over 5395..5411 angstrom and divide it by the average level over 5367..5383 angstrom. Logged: 0.8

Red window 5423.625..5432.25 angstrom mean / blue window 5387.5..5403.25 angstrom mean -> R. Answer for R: 1.07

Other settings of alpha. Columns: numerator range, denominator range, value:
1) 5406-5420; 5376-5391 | 0.93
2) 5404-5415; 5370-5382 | 0.89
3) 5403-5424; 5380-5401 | 0.95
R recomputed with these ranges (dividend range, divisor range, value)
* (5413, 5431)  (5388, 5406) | 1.11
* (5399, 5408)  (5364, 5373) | 0.76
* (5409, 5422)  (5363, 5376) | 0.95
